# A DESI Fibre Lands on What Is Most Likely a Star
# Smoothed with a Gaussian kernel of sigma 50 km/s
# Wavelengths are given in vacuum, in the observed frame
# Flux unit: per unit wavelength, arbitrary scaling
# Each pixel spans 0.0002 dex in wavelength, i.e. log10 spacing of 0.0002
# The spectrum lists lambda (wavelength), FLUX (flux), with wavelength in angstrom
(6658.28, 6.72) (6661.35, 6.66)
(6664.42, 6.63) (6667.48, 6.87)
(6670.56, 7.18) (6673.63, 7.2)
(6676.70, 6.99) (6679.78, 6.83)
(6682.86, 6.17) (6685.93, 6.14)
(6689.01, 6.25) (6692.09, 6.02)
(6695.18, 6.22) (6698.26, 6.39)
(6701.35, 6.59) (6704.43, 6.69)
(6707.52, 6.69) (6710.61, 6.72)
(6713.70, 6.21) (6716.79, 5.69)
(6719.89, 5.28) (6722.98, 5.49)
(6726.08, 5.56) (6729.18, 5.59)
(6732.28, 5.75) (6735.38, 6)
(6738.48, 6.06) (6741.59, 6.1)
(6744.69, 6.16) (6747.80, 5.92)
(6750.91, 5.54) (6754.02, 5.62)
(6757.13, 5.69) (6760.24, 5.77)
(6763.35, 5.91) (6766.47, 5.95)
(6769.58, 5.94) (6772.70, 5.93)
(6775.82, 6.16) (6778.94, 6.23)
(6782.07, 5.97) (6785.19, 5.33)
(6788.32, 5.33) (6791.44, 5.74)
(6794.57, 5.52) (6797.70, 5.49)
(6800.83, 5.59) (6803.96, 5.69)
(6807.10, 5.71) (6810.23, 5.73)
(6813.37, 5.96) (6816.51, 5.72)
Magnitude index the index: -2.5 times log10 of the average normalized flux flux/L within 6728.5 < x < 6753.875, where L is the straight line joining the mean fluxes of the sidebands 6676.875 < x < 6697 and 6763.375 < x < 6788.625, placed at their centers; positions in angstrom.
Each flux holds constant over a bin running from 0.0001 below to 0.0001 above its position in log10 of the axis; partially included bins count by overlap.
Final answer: 0.03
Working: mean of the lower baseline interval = 6.32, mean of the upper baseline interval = 5.88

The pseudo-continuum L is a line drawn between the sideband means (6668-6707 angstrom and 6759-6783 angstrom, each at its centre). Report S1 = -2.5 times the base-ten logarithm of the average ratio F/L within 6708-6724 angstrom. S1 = 0.075 mag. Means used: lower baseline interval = 6.57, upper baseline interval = 5.99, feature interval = 5.95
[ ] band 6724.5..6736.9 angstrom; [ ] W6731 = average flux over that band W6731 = 5.72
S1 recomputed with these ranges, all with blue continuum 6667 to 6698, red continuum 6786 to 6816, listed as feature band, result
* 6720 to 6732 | 0.13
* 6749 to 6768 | 0.04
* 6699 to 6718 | -0.01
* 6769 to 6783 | -0.04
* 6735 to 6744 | 0.01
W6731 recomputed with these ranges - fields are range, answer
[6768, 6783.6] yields 6.05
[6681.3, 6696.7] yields 6.16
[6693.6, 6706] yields 6.47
